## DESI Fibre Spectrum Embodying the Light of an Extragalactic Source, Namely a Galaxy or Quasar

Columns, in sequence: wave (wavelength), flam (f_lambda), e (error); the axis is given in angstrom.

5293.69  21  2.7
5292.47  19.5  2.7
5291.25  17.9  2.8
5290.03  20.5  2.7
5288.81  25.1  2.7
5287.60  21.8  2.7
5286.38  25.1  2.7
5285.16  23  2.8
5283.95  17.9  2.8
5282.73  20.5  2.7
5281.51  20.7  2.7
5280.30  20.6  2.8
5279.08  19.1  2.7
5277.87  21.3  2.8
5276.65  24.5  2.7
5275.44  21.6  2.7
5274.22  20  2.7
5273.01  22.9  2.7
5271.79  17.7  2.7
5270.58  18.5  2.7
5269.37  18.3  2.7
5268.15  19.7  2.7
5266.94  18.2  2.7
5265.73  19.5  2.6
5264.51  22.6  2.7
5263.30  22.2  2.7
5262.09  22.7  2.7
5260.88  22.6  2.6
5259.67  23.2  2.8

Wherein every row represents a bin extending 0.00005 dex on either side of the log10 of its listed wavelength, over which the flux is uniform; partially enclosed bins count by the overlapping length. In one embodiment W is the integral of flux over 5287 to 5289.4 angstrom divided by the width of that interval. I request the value 23.5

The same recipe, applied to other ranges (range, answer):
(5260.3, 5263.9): 22.5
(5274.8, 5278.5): 22.4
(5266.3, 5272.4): 18.5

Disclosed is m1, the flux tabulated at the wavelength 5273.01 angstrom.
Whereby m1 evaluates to 22.9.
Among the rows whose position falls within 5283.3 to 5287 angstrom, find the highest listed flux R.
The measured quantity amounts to 25.1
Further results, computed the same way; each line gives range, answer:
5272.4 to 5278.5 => 24.5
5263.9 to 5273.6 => 22.9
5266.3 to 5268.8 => 19.7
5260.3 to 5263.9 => 22.7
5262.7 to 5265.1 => 22.6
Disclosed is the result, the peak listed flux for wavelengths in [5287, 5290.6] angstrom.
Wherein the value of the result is 25.1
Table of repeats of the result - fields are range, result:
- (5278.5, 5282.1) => 20.7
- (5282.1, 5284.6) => 20.5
